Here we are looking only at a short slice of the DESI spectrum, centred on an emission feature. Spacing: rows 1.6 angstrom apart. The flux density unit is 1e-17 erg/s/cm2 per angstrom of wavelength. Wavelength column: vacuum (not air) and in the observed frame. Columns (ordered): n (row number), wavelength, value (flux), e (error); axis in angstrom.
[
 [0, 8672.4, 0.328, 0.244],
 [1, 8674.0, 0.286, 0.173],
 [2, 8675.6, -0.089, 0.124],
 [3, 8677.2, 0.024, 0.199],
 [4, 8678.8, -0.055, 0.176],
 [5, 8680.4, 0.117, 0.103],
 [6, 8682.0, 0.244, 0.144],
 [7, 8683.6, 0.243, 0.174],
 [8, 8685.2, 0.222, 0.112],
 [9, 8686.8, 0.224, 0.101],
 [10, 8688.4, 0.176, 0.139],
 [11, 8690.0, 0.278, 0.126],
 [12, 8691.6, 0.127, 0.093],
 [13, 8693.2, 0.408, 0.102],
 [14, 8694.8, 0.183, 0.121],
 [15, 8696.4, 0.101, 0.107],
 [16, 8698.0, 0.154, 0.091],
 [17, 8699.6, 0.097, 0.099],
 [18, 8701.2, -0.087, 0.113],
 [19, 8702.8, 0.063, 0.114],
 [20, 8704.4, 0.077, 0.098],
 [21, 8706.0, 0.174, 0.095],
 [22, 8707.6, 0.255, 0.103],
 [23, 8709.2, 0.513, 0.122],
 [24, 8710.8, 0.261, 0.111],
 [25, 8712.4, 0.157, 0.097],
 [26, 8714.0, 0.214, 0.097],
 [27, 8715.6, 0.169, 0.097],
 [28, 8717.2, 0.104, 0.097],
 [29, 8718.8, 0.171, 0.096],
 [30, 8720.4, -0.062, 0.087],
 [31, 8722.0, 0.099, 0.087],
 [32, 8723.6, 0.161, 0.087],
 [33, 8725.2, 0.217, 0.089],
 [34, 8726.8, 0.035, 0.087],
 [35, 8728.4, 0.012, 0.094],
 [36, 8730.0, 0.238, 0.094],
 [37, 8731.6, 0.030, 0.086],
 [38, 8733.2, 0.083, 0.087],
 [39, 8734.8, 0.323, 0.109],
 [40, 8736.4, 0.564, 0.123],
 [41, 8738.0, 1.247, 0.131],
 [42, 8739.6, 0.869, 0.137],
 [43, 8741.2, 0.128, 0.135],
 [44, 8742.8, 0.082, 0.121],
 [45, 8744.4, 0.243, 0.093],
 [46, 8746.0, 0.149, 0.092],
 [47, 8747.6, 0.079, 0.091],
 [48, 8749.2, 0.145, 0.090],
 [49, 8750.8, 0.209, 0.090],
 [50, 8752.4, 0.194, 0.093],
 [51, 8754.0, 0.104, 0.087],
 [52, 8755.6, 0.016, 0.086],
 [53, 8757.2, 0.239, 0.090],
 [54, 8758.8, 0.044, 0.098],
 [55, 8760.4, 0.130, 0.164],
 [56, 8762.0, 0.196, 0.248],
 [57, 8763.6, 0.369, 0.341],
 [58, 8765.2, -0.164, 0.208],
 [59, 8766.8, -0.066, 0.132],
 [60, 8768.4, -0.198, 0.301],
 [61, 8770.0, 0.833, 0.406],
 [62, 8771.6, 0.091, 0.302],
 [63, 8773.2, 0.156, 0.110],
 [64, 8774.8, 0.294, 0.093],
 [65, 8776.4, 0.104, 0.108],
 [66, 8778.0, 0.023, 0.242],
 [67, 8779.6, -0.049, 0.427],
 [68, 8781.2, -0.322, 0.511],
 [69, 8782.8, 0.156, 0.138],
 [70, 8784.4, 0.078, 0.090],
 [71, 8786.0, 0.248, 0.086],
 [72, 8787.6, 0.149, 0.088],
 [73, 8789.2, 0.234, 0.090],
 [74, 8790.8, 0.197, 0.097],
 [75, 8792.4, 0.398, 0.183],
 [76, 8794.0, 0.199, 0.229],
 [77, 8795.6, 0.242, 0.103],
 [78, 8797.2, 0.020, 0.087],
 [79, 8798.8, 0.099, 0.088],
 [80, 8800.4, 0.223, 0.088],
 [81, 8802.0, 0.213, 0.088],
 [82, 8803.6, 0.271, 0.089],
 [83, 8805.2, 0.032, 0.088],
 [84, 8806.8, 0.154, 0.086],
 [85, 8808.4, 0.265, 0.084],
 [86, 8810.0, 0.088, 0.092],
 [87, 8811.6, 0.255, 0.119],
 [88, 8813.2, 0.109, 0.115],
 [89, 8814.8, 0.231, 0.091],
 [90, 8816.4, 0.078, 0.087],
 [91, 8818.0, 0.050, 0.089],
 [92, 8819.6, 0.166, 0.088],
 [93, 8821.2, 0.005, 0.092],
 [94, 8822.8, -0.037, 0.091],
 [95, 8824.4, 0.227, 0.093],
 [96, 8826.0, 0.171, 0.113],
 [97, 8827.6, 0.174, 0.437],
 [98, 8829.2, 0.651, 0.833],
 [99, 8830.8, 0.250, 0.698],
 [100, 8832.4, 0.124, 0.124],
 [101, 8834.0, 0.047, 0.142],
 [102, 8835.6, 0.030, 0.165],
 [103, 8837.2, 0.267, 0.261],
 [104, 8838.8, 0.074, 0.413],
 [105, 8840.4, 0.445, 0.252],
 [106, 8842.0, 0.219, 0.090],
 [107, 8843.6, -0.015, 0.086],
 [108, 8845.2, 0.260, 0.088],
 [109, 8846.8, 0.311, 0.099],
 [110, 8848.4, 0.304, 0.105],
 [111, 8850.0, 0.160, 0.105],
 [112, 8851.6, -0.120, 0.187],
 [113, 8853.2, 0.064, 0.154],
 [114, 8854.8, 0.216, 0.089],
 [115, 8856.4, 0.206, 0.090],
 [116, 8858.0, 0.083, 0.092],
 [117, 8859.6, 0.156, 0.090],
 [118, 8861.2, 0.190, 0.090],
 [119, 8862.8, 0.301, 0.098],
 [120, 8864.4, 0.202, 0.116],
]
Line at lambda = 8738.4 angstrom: H-beta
